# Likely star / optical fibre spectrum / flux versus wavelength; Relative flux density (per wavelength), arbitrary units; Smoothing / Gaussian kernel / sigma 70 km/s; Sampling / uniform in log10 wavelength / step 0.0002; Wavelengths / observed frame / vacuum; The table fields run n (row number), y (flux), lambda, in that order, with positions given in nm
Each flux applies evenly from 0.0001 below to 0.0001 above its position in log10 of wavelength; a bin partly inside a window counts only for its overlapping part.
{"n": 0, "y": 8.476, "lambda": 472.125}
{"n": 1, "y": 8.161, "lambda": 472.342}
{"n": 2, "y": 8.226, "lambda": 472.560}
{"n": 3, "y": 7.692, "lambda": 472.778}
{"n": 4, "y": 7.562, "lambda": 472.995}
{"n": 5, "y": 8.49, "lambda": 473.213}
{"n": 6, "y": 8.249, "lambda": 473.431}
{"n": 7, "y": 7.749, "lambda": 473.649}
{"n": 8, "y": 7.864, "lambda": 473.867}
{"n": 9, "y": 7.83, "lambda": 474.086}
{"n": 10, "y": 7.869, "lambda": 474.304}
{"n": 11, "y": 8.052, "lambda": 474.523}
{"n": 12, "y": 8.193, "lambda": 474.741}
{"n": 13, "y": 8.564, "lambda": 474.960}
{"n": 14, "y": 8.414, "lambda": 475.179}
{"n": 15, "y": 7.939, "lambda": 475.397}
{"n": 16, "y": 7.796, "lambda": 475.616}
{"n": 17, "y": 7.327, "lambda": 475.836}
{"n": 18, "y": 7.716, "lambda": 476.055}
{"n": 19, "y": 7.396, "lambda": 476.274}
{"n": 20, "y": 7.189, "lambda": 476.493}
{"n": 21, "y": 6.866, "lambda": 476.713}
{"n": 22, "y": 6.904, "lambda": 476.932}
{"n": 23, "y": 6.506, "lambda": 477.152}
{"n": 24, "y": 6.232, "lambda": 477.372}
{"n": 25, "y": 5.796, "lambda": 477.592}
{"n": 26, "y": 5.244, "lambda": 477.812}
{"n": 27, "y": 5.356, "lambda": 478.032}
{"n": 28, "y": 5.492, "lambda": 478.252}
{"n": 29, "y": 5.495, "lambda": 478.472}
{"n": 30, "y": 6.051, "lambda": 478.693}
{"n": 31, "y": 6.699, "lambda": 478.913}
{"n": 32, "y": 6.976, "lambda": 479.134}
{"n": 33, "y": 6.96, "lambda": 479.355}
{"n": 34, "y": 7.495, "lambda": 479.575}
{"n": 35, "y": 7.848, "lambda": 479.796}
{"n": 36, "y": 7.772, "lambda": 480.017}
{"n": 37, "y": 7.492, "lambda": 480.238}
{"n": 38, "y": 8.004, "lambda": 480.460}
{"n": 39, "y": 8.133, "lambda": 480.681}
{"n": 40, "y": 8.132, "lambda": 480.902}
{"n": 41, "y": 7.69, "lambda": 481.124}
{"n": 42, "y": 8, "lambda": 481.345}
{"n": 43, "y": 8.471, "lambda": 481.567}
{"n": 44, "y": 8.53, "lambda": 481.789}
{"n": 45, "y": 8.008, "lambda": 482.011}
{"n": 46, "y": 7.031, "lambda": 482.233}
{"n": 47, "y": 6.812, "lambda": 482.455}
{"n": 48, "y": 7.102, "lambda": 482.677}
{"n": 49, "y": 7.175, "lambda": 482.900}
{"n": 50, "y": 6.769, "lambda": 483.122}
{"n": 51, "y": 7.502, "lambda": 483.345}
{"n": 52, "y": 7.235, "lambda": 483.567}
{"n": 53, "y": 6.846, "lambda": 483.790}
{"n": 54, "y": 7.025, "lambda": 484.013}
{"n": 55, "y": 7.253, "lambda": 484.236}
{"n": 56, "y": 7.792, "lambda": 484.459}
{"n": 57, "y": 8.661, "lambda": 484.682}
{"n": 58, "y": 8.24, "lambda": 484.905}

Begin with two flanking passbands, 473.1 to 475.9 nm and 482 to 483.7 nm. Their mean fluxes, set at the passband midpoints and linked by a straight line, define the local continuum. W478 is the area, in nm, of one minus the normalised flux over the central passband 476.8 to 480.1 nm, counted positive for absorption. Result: 0.50 nm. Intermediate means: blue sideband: 8.03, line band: 6.45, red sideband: 7.15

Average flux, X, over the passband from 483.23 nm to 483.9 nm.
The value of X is 7.19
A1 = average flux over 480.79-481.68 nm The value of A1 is 8.08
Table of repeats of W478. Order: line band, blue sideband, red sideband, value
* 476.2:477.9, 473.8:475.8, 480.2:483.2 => 0.30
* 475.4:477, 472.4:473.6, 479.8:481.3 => 0.12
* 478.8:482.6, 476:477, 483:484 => -0.27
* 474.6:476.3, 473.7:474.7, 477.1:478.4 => -0.19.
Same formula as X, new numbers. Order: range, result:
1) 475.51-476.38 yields 7.55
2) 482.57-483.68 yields 7.15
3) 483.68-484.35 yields 7.04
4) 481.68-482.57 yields 7.59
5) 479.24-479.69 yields 7.24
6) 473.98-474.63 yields 7.92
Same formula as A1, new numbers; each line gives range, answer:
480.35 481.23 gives 7.99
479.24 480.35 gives 7.51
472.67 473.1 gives 7.64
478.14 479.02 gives 5.93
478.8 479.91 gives 7.2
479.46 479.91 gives 7.68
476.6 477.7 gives 6.46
